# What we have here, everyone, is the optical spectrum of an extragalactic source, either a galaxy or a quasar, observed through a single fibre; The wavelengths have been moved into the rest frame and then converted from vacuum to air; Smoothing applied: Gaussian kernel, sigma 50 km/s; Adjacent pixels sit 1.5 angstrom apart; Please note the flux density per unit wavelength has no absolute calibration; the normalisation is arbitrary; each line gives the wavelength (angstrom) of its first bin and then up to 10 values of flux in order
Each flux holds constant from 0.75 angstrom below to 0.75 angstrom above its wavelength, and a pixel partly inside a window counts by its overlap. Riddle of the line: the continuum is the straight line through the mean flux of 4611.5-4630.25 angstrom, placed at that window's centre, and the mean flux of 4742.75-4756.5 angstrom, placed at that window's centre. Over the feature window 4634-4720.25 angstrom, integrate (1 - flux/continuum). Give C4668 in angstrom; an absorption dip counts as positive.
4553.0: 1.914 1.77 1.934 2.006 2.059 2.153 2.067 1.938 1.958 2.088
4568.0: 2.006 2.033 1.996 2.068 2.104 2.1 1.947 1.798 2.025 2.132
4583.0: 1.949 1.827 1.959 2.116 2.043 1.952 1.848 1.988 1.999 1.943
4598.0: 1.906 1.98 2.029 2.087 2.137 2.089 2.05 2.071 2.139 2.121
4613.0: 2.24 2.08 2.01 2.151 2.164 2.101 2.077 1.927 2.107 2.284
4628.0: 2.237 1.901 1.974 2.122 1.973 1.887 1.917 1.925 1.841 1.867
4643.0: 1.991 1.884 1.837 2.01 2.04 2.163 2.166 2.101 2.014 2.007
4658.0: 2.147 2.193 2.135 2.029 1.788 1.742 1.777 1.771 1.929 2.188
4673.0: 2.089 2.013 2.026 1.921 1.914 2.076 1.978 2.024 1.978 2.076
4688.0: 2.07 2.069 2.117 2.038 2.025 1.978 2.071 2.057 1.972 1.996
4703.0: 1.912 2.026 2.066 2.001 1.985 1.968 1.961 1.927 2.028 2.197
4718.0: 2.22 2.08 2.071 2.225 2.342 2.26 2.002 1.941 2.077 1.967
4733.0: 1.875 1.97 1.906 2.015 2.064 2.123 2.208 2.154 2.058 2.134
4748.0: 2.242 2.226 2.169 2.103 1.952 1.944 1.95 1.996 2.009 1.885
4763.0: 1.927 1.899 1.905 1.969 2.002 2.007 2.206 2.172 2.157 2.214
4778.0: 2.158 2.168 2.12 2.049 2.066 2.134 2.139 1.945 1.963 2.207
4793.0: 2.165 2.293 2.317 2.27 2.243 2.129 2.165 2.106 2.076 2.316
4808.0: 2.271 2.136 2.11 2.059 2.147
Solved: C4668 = 4.2 angstrom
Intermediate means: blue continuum 2.11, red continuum 2.11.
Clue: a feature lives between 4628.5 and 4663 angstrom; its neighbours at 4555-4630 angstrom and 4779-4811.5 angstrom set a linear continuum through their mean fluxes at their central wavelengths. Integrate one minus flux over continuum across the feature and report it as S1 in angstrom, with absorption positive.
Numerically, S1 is 1.0 angstrom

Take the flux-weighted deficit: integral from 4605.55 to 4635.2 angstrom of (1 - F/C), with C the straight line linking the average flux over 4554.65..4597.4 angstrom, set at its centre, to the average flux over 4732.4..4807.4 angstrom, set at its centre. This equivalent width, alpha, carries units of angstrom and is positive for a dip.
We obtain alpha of -1.01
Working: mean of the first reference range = 2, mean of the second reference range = 2.09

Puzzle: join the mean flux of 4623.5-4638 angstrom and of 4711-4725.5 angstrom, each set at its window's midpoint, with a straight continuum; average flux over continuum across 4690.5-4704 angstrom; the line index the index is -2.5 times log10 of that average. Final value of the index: 0.04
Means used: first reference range 2.04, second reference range 2.12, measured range 2.02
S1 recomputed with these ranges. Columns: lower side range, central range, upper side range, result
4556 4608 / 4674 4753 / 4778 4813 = 1.6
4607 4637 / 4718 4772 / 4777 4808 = 2.1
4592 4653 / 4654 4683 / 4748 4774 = 0.6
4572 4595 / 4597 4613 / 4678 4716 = -0.6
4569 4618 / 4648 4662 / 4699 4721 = -0.5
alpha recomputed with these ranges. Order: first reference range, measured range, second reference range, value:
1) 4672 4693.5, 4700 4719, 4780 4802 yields 0.3 angstrom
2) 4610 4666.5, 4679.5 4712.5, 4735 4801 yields 0.6 angstrom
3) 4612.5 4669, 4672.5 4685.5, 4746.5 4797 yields 0.2 angstrom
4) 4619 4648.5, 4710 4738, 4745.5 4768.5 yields -0.6 angstrom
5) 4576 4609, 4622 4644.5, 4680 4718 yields 0.1 angstrom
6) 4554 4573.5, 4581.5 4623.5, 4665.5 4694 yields -0.7 angstrom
